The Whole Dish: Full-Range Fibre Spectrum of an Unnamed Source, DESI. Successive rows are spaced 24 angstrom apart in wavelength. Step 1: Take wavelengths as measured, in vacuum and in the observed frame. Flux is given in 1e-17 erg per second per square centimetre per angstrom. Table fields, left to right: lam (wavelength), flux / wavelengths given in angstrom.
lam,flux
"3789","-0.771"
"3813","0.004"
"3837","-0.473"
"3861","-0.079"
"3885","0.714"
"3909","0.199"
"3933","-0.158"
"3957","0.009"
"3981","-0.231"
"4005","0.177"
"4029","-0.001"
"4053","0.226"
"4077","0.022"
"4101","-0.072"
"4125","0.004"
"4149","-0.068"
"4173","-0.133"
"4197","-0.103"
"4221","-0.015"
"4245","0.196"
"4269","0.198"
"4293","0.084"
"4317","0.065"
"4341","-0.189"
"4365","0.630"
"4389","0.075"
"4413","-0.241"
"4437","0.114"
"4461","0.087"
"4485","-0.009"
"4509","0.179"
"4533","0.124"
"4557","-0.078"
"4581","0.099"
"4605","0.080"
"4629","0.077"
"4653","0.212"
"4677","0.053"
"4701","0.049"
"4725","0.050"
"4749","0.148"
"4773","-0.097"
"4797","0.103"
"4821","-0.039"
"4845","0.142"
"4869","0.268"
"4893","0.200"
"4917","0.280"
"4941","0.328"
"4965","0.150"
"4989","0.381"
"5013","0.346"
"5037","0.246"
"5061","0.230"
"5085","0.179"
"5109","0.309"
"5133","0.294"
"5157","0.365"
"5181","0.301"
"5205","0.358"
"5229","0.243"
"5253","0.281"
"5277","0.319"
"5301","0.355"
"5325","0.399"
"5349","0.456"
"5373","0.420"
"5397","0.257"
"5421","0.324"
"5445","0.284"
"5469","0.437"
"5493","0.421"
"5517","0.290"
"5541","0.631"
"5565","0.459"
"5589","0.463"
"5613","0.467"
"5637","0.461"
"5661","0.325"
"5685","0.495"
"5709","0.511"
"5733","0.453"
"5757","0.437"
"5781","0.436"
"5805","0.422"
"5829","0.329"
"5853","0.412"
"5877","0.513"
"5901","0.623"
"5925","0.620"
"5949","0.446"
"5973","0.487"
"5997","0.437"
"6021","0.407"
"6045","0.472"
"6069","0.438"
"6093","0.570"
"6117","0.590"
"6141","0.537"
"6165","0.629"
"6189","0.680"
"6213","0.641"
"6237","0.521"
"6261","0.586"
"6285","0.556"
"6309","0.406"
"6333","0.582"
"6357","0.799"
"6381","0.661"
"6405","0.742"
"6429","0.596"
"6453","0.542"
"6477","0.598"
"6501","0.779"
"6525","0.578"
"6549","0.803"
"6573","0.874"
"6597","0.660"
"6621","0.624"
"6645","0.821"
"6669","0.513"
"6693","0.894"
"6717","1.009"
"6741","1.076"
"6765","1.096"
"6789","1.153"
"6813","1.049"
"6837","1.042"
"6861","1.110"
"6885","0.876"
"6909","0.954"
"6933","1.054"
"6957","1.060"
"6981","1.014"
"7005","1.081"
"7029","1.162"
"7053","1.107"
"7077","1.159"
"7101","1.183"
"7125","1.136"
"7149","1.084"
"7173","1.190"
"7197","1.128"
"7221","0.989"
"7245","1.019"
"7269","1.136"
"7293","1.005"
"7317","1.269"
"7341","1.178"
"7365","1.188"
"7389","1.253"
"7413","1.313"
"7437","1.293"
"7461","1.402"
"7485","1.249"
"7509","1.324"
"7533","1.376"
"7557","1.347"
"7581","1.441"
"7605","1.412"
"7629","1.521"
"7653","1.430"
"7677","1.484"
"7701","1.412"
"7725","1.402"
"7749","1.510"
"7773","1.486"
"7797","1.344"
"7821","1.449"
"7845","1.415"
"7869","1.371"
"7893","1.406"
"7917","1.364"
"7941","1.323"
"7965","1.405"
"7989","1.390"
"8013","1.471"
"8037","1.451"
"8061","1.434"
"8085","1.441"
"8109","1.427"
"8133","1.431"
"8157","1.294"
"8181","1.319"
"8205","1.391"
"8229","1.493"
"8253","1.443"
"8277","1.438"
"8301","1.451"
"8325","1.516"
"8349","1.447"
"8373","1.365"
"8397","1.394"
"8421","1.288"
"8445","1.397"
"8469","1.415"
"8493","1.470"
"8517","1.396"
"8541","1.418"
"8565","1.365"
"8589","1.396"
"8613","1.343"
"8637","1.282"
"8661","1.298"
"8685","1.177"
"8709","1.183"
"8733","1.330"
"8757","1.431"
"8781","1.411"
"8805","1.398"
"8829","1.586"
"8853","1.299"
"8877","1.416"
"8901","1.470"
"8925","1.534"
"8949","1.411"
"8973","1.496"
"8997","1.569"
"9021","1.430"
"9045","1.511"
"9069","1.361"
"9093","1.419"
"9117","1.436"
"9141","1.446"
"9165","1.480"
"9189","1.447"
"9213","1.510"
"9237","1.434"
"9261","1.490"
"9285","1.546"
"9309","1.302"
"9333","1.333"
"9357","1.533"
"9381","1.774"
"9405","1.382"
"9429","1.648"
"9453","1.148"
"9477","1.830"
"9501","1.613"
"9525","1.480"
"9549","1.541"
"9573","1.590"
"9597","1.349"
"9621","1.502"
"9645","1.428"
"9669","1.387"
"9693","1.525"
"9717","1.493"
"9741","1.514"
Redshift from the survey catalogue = 0.680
